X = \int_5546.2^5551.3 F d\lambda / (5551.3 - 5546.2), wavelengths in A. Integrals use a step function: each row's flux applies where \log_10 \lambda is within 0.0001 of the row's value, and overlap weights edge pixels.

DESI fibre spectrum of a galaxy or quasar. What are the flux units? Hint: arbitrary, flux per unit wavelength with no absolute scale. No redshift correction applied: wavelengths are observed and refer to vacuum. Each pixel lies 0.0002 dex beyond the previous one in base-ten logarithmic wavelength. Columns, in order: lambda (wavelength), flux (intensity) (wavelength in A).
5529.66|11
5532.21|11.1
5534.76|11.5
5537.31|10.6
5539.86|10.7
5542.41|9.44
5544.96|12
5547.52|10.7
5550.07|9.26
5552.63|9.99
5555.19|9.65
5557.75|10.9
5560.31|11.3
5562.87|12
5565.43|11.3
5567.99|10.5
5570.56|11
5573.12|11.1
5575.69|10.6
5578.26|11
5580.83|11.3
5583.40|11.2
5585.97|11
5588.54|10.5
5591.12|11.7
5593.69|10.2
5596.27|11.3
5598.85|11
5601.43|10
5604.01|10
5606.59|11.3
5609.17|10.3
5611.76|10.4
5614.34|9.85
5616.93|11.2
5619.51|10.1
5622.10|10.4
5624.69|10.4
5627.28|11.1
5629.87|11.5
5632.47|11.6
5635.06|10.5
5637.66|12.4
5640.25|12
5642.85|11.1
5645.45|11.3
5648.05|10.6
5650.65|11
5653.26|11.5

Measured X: 10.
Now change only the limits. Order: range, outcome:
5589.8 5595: 10.9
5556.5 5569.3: 11.2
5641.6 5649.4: 11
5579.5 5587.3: 11.2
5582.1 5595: 10.9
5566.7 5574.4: 10.9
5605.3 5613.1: 10.7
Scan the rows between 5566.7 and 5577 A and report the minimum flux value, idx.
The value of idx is 10.5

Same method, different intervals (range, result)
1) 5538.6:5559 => 9.26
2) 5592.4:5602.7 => 10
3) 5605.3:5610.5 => 10.3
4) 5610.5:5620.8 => 9.85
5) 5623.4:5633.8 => 10.4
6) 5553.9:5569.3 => 9.65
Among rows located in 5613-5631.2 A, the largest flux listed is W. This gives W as 11.5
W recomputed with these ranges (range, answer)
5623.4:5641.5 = 12.4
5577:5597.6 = 11.7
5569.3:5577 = 11.1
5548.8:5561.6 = 11.3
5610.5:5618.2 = 11.2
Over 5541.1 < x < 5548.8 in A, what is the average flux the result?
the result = 10.7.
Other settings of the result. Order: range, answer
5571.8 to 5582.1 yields 11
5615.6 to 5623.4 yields 10.6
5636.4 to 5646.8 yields 11.7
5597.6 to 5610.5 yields 10.5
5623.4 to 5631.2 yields 11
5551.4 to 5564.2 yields 10.8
